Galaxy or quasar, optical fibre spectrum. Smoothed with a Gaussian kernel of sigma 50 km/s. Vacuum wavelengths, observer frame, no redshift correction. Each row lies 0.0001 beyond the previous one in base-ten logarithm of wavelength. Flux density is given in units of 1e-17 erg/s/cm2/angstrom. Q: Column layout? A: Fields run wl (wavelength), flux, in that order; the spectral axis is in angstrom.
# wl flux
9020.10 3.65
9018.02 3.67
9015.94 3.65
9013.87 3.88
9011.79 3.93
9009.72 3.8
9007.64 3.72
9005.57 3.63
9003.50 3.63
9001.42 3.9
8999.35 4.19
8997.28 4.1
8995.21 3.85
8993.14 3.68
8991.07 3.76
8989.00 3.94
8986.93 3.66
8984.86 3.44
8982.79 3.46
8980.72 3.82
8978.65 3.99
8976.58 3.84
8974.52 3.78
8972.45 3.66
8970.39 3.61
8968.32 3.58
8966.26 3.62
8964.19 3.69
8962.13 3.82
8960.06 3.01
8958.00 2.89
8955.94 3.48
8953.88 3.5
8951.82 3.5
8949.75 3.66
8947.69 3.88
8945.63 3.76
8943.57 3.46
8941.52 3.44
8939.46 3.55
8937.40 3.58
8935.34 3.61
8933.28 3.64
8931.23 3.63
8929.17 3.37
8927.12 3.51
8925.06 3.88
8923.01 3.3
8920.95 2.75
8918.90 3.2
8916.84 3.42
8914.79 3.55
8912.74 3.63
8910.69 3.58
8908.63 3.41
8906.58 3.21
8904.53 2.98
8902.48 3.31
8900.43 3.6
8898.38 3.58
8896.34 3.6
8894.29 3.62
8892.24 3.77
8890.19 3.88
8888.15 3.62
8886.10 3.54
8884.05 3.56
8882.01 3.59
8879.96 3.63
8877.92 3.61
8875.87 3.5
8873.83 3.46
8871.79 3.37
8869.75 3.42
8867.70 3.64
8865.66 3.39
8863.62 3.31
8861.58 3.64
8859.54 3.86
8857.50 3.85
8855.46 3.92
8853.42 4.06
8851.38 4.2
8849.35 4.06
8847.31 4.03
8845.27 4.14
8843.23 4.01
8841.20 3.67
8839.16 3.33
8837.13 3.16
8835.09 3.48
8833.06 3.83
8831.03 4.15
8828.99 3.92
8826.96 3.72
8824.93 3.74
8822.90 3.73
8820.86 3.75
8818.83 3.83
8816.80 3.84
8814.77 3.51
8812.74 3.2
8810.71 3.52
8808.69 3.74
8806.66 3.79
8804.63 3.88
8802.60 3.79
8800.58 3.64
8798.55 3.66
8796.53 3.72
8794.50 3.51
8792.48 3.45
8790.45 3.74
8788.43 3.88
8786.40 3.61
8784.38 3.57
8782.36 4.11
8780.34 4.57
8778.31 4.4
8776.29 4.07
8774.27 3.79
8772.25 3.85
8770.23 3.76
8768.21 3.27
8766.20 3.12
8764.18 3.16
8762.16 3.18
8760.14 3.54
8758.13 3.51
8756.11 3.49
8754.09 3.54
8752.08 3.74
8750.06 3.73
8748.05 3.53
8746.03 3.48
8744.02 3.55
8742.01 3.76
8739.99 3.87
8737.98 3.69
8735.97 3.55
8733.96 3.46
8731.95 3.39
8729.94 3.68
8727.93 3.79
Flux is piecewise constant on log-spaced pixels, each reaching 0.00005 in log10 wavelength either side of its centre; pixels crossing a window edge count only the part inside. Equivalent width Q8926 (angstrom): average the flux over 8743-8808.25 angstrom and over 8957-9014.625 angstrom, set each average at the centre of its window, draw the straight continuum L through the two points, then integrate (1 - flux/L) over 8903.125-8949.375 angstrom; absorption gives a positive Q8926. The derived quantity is 2.9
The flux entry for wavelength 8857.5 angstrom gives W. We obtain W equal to 3.85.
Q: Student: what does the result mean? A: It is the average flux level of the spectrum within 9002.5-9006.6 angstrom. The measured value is 3.63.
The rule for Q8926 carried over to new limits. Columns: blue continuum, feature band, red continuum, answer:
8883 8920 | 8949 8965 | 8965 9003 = 1.06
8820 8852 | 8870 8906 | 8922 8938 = 1.34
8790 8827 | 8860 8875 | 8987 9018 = 0.97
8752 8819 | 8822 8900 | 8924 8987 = -1.33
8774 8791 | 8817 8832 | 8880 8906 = -0.06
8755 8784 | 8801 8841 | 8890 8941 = -0.64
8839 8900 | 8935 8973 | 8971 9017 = 2.21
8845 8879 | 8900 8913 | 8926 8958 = 0.94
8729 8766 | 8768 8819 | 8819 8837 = -1.41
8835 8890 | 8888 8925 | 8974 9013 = 2.62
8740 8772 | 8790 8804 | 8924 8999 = -0.44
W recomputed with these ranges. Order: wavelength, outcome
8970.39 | 3.61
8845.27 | 4.14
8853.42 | 4.06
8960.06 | 3.01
